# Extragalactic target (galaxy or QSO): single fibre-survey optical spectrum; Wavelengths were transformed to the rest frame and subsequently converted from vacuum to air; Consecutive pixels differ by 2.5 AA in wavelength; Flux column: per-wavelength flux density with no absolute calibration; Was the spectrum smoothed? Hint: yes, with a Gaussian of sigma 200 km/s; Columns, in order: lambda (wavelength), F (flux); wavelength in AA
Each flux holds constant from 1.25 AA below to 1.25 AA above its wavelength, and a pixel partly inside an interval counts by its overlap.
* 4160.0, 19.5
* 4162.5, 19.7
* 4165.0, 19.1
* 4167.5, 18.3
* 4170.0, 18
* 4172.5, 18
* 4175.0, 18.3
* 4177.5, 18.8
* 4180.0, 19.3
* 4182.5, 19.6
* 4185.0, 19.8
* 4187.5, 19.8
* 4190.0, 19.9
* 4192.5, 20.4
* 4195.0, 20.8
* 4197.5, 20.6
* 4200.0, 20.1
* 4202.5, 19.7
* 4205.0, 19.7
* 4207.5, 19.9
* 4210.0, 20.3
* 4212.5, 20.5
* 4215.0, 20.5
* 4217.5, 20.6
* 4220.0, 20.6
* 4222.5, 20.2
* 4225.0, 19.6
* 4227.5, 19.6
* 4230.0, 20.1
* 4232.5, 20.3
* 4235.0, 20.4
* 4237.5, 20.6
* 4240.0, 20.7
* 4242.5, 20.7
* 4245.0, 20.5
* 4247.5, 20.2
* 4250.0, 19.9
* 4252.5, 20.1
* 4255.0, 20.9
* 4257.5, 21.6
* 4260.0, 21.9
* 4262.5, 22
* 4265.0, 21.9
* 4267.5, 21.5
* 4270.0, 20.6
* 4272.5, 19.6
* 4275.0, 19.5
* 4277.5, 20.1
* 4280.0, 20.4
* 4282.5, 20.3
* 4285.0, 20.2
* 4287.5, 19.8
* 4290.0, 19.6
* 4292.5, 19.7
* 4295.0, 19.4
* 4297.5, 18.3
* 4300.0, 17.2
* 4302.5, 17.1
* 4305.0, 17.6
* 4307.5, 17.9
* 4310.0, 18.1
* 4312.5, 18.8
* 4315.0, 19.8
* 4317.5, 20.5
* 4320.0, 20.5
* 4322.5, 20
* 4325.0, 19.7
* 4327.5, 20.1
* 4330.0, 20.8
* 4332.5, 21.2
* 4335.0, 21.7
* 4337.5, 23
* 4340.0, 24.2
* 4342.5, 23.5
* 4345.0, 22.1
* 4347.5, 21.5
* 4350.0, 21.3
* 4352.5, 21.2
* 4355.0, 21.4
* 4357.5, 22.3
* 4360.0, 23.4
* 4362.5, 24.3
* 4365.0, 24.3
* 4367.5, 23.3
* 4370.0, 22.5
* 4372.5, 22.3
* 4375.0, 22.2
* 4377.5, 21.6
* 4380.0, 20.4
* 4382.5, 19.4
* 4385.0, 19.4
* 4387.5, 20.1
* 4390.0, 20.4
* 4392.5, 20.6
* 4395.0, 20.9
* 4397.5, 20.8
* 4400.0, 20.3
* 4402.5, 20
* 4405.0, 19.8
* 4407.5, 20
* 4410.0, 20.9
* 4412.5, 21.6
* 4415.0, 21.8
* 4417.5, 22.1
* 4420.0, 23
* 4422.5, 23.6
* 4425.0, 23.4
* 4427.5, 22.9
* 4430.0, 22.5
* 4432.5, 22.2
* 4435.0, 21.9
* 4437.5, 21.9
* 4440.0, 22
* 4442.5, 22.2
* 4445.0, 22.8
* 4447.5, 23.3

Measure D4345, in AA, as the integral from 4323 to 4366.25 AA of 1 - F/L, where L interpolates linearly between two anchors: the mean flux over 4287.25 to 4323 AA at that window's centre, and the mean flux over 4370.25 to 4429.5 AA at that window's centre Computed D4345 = -4.8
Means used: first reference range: 18.9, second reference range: 21.2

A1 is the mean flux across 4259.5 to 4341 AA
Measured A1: 20.1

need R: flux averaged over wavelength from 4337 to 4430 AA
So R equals 21.8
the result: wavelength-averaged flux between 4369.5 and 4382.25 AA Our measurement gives 21.6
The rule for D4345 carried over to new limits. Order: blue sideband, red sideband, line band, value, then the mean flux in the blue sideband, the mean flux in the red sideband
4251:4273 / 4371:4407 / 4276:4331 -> 4.2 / 21.2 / 20.6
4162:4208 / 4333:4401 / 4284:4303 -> 1.7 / 19.5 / 21.8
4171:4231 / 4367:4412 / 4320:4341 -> -0.8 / 19.9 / 20.8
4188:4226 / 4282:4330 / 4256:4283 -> -1.8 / 20.2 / 19.2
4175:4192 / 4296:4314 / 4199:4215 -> -0.7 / 19.5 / 17.9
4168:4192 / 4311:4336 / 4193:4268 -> -3.9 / 19.1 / 20.3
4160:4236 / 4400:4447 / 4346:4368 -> -1.3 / 19.7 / 21.9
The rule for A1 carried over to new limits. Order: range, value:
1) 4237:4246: 20.6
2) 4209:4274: 20.6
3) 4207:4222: 20.4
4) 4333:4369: 22.6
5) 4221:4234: 20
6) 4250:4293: 20.6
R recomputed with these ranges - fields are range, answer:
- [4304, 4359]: 20.8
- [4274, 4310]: 19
